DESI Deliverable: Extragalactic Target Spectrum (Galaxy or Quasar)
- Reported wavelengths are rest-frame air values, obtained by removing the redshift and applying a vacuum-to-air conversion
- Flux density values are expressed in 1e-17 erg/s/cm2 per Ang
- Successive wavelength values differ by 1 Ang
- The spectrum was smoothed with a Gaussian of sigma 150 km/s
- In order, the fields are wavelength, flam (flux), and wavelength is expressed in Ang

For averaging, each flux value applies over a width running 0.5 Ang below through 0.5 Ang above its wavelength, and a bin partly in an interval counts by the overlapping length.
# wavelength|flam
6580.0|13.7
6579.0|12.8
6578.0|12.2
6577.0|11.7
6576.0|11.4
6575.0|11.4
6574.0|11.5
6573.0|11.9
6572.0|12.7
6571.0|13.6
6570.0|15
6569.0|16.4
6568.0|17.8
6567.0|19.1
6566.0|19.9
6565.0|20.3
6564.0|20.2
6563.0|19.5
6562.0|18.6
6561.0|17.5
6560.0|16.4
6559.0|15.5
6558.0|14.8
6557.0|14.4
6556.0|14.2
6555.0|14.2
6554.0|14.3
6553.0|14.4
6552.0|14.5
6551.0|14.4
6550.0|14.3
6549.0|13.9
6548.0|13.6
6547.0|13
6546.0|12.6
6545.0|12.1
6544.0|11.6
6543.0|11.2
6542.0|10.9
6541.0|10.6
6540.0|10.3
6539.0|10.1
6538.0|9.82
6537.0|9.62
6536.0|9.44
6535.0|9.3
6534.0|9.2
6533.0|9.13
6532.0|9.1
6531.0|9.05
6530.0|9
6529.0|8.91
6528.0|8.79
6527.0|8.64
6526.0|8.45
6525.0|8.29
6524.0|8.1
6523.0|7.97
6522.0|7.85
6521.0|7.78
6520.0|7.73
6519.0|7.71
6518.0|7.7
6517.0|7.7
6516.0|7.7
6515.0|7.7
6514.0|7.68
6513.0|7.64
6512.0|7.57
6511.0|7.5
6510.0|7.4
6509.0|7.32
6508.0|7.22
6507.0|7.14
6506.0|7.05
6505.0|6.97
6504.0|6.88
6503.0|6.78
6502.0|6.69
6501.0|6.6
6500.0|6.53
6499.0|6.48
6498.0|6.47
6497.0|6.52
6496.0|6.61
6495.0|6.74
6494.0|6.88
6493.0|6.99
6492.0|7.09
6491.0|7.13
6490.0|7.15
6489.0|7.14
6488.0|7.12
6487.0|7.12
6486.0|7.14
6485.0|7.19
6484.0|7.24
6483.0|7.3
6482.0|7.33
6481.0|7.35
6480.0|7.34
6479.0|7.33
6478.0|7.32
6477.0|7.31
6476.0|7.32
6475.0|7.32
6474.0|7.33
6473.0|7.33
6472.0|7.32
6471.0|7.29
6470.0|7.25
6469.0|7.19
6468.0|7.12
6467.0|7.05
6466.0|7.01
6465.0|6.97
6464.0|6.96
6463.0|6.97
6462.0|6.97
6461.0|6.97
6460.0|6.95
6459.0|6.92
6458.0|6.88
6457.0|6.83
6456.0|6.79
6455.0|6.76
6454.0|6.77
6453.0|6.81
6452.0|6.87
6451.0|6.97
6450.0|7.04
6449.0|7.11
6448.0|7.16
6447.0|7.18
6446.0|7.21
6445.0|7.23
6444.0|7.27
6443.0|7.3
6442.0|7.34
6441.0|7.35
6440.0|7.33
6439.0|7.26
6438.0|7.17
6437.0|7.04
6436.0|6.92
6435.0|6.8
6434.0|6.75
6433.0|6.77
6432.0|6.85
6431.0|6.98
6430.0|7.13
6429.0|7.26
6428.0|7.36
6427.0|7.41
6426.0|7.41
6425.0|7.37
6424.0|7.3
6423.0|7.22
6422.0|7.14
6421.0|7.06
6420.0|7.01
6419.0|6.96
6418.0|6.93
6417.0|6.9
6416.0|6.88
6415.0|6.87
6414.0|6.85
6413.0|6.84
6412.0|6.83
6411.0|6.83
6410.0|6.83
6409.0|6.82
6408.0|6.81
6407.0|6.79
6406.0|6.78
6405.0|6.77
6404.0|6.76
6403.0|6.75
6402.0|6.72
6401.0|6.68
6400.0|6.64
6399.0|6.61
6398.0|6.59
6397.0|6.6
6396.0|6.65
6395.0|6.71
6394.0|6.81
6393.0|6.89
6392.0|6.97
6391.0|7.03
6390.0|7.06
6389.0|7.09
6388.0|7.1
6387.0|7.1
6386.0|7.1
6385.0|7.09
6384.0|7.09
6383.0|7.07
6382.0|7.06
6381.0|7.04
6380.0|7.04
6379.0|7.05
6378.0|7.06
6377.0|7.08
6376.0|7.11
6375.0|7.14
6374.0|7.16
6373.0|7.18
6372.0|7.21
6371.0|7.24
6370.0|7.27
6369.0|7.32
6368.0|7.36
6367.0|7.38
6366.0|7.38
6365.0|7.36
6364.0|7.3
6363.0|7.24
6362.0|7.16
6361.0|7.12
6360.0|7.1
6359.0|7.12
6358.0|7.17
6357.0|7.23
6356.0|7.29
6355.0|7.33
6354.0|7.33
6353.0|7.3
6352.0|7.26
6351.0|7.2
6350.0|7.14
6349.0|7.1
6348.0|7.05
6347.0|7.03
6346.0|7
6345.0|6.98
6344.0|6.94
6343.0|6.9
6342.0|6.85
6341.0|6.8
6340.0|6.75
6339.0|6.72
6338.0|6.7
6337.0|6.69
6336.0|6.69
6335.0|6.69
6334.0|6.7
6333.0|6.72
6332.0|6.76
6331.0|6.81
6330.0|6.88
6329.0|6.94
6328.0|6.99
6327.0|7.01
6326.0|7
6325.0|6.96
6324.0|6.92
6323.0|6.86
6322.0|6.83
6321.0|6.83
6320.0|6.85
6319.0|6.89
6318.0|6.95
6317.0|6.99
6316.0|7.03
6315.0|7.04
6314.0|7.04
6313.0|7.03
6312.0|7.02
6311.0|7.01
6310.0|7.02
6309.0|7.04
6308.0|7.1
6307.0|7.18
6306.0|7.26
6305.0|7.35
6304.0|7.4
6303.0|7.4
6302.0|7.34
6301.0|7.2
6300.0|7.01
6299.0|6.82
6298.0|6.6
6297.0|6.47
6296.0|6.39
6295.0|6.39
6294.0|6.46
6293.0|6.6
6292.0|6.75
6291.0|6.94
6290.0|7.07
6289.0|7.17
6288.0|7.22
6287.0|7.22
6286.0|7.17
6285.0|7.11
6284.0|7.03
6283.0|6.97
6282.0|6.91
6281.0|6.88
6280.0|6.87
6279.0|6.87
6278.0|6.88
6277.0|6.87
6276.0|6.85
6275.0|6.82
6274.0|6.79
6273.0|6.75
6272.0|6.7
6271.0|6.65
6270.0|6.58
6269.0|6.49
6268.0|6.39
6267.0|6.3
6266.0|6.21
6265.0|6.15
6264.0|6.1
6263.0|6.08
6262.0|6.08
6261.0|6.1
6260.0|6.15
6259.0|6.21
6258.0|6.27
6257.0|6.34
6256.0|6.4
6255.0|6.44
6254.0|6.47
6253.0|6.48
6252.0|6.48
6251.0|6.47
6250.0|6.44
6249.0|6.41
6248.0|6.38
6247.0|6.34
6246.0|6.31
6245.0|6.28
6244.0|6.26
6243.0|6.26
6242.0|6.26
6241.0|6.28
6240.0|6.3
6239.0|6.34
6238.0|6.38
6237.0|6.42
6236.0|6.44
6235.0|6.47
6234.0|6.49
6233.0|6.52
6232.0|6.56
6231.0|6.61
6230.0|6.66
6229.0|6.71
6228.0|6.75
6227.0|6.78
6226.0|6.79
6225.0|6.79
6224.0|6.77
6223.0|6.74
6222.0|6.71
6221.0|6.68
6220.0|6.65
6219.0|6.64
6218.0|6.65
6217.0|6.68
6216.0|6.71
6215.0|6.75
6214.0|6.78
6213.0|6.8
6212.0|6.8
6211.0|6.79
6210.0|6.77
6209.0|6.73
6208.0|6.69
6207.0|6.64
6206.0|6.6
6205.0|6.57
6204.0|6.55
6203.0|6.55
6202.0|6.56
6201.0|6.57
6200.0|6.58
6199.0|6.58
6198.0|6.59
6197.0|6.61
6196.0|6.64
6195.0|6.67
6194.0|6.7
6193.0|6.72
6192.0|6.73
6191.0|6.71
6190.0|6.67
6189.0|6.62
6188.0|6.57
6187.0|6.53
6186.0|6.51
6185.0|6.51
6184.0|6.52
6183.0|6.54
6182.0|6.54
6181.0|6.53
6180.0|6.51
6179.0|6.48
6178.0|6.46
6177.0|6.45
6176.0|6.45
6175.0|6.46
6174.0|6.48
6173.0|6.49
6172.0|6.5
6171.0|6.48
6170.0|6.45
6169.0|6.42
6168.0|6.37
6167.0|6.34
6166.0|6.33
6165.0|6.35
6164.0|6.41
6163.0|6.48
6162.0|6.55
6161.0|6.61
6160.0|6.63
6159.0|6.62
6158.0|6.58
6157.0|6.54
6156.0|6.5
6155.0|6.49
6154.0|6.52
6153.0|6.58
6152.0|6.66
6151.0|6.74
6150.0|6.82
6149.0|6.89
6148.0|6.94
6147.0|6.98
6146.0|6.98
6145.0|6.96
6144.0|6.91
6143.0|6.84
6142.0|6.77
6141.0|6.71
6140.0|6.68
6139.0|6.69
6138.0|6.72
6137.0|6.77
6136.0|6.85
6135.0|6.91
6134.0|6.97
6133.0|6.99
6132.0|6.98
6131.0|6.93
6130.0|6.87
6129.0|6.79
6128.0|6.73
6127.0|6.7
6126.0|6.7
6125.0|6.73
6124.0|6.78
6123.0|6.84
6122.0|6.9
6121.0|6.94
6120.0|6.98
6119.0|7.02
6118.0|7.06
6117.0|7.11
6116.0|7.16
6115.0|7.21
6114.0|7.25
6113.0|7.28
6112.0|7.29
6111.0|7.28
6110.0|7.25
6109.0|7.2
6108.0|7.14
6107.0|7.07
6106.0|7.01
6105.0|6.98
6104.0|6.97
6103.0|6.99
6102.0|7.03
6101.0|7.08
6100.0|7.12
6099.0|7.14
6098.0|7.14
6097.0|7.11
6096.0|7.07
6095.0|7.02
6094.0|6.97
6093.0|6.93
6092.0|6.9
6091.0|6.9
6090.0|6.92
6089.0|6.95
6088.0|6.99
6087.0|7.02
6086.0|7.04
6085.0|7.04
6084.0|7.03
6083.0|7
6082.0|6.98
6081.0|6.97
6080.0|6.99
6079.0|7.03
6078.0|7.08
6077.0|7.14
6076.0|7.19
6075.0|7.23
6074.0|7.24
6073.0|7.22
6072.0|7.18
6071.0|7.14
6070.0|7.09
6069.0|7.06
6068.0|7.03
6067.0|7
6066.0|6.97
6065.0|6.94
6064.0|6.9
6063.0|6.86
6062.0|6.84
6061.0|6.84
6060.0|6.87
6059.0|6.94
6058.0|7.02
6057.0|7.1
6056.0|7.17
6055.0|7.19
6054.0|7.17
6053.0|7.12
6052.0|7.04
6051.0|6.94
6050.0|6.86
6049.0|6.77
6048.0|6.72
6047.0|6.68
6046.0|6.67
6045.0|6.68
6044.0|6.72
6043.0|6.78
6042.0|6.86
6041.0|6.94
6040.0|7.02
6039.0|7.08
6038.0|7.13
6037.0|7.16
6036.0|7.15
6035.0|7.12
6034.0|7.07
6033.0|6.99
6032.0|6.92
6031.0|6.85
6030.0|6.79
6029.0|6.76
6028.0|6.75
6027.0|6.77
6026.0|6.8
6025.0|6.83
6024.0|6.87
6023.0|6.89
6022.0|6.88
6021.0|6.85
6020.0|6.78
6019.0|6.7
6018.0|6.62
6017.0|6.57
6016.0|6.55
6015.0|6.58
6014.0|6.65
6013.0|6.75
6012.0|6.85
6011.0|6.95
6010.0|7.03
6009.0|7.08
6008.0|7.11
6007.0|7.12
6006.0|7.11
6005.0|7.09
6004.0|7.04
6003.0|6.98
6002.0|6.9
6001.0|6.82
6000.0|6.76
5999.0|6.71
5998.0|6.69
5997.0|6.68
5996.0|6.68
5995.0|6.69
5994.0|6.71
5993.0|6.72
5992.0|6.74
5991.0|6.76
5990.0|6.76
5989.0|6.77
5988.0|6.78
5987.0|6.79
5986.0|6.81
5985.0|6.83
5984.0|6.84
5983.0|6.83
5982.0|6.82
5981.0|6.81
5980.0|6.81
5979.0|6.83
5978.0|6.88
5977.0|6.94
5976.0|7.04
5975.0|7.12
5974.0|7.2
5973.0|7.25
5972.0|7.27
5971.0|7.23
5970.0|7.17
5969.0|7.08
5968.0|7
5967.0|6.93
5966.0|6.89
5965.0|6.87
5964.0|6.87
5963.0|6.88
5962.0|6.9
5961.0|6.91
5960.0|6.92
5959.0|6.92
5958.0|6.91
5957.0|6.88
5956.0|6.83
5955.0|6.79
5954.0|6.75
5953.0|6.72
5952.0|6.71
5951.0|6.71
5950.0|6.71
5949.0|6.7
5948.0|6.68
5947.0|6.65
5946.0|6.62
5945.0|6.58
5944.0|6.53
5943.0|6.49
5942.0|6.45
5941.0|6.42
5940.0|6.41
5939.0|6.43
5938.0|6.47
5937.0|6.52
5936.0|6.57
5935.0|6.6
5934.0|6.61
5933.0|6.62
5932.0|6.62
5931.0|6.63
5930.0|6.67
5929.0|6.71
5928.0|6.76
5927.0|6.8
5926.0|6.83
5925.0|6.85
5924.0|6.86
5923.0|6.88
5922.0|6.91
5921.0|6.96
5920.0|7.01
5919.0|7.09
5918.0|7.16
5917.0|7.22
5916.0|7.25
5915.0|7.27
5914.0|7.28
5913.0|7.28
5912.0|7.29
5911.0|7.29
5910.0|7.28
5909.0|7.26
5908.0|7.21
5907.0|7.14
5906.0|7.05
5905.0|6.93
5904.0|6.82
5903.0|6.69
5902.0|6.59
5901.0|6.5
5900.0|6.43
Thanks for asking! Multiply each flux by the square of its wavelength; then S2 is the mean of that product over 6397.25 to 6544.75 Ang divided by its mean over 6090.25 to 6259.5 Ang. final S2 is 1.2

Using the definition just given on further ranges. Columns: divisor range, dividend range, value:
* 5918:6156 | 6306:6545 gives 1.20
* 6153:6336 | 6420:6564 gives 1.39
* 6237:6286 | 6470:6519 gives 1.19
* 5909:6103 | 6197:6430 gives 1.09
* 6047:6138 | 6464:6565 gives 1.52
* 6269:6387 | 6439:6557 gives 1.25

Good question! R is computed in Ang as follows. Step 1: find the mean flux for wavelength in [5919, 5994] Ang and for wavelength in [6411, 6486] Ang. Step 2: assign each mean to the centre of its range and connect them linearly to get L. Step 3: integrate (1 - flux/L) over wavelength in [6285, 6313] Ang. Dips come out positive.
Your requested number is 0.1 Ang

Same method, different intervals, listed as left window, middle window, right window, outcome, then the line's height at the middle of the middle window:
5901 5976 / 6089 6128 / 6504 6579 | 5.4 Ang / 8.16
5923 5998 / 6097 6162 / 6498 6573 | 9.2 Ang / 8.04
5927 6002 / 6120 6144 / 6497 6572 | 3.6 Ang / 8.01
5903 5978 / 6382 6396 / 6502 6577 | 4.4 Ang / 10.2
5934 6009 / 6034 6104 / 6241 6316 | -2.3 Ang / 6.78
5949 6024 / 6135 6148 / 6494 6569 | 1.8 Ang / 7.95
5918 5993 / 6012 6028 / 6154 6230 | 0.0 Ang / 6.75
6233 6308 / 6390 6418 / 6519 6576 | 7.9 Ang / 9.46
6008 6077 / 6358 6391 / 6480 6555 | 4.2 Ang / 8.21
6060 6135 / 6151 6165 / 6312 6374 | 0.9 Ang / 7.02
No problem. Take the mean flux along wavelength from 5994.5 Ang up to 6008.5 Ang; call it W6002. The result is 6.88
